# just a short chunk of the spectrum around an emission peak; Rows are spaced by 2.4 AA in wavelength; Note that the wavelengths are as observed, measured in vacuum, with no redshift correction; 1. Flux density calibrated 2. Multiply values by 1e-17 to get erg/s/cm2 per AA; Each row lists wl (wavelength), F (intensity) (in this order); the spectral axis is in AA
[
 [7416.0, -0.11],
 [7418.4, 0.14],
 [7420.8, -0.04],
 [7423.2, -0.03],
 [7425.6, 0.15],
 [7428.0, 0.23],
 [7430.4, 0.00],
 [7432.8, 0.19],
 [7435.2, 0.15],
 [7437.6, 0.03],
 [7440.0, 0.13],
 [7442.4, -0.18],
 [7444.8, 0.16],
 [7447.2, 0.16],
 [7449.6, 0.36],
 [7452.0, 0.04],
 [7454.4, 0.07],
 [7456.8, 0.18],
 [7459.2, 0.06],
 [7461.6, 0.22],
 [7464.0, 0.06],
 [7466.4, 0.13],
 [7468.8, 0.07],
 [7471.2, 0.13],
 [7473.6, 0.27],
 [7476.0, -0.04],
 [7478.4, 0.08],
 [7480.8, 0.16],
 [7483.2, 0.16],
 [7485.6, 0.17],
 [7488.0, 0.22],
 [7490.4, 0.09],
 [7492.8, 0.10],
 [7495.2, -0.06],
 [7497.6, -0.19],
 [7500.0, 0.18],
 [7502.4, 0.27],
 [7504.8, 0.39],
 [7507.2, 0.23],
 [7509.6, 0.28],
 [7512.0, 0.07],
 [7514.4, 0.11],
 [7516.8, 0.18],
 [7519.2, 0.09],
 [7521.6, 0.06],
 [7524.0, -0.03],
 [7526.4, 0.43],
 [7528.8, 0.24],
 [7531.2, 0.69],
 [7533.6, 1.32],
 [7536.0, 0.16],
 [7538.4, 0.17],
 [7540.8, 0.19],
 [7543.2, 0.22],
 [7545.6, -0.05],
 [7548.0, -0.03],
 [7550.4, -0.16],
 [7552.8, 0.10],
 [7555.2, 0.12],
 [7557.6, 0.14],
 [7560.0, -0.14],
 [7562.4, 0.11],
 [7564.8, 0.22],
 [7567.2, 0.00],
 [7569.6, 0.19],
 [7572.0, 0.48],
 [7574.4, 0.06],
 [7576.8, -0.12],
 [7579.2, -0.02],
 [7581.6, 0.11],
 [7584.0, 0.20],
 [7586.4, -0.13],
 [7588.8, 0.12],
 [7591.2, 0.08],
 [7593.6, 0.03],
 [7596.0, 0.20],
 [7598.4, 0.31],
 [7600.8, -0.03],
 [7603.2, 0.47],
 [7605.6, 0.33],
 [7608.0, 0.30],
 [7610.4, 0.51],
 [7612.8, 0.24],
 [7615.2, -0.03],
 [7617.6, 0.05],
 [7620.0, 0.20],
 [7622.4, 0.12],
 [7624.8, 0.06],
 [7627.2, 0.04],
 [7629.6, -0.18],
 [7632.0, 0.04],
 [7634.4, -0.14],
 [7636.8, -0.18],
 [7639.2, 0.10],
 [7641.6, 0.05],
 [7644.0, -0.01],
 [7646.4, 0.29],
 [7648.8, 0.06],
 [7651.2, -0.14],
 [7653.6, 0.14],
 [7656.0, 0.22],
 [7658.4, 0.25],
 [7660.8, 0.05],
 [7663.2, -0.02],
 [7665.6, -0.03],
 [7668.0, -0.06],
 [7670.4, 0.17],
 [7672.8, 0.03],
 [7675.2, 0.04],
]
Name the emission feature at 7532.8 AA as H-gamma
